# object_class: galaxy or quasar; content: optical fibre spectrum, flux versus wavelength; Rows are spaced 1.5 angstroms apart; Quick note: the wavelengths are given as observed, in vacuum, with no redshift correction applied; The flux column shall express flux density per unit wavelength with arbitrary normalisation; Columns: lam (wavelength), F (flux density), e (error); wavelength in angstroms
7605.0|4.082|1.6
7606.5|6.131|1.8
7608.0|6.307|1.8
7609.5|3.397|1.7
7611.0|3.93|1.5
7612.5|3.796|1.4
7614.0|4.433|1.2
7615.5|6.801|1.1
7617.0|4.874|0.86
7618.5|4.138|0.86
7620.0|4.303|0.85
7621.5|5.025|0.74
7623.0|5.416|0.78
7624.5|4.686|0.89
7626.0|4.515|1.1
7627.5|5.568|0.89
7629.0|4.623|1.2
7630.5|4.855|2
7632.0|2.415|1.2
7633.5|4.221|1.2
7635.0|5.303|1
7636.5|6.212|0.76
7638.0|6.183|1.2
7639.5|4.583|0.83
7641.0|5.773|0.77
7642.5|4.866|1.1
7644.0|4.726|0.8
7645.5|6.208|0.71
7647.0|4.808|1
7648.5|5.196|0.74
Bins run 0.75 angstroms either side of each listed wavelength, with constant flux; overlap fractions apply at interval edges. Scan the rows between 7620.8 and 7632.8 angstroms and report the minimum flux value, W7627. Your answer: 2.415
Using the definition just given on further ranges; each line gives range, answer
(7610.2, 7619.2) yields 3.796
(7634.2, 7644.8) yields 4.583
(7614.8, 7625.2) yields 4.138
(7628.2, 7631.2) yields 4.623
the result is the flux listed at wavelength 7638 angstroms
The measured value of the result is 6.183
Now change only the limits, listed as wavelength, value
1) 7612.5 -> 3.796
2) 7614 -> 4.433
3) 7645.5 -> 6.208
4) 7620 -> 4.303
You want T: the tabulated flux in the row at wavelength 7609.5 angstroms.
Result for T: 3.397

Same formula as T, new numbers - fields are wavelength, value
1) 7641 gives 5.773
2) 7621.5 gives 5.025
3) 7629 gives 4.623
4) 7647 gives 4.808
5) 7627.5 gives 5.568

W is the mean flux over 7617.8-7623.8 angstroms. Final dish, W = 4.73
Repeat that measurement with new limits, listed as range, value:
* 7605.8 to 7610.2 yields 5.29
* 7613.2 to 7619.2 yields 5.06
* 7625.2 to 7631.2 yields 4.89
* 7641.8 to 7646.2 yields 5.26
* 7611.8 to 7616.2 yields 5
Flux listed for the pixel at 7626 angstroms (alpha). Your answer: 4.515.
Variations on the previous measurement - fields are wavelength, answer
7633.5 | 4.221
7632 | 2.415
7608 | 6.307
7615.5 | 6.801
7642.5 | 4.866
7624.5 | 4.686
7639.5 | 4.583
